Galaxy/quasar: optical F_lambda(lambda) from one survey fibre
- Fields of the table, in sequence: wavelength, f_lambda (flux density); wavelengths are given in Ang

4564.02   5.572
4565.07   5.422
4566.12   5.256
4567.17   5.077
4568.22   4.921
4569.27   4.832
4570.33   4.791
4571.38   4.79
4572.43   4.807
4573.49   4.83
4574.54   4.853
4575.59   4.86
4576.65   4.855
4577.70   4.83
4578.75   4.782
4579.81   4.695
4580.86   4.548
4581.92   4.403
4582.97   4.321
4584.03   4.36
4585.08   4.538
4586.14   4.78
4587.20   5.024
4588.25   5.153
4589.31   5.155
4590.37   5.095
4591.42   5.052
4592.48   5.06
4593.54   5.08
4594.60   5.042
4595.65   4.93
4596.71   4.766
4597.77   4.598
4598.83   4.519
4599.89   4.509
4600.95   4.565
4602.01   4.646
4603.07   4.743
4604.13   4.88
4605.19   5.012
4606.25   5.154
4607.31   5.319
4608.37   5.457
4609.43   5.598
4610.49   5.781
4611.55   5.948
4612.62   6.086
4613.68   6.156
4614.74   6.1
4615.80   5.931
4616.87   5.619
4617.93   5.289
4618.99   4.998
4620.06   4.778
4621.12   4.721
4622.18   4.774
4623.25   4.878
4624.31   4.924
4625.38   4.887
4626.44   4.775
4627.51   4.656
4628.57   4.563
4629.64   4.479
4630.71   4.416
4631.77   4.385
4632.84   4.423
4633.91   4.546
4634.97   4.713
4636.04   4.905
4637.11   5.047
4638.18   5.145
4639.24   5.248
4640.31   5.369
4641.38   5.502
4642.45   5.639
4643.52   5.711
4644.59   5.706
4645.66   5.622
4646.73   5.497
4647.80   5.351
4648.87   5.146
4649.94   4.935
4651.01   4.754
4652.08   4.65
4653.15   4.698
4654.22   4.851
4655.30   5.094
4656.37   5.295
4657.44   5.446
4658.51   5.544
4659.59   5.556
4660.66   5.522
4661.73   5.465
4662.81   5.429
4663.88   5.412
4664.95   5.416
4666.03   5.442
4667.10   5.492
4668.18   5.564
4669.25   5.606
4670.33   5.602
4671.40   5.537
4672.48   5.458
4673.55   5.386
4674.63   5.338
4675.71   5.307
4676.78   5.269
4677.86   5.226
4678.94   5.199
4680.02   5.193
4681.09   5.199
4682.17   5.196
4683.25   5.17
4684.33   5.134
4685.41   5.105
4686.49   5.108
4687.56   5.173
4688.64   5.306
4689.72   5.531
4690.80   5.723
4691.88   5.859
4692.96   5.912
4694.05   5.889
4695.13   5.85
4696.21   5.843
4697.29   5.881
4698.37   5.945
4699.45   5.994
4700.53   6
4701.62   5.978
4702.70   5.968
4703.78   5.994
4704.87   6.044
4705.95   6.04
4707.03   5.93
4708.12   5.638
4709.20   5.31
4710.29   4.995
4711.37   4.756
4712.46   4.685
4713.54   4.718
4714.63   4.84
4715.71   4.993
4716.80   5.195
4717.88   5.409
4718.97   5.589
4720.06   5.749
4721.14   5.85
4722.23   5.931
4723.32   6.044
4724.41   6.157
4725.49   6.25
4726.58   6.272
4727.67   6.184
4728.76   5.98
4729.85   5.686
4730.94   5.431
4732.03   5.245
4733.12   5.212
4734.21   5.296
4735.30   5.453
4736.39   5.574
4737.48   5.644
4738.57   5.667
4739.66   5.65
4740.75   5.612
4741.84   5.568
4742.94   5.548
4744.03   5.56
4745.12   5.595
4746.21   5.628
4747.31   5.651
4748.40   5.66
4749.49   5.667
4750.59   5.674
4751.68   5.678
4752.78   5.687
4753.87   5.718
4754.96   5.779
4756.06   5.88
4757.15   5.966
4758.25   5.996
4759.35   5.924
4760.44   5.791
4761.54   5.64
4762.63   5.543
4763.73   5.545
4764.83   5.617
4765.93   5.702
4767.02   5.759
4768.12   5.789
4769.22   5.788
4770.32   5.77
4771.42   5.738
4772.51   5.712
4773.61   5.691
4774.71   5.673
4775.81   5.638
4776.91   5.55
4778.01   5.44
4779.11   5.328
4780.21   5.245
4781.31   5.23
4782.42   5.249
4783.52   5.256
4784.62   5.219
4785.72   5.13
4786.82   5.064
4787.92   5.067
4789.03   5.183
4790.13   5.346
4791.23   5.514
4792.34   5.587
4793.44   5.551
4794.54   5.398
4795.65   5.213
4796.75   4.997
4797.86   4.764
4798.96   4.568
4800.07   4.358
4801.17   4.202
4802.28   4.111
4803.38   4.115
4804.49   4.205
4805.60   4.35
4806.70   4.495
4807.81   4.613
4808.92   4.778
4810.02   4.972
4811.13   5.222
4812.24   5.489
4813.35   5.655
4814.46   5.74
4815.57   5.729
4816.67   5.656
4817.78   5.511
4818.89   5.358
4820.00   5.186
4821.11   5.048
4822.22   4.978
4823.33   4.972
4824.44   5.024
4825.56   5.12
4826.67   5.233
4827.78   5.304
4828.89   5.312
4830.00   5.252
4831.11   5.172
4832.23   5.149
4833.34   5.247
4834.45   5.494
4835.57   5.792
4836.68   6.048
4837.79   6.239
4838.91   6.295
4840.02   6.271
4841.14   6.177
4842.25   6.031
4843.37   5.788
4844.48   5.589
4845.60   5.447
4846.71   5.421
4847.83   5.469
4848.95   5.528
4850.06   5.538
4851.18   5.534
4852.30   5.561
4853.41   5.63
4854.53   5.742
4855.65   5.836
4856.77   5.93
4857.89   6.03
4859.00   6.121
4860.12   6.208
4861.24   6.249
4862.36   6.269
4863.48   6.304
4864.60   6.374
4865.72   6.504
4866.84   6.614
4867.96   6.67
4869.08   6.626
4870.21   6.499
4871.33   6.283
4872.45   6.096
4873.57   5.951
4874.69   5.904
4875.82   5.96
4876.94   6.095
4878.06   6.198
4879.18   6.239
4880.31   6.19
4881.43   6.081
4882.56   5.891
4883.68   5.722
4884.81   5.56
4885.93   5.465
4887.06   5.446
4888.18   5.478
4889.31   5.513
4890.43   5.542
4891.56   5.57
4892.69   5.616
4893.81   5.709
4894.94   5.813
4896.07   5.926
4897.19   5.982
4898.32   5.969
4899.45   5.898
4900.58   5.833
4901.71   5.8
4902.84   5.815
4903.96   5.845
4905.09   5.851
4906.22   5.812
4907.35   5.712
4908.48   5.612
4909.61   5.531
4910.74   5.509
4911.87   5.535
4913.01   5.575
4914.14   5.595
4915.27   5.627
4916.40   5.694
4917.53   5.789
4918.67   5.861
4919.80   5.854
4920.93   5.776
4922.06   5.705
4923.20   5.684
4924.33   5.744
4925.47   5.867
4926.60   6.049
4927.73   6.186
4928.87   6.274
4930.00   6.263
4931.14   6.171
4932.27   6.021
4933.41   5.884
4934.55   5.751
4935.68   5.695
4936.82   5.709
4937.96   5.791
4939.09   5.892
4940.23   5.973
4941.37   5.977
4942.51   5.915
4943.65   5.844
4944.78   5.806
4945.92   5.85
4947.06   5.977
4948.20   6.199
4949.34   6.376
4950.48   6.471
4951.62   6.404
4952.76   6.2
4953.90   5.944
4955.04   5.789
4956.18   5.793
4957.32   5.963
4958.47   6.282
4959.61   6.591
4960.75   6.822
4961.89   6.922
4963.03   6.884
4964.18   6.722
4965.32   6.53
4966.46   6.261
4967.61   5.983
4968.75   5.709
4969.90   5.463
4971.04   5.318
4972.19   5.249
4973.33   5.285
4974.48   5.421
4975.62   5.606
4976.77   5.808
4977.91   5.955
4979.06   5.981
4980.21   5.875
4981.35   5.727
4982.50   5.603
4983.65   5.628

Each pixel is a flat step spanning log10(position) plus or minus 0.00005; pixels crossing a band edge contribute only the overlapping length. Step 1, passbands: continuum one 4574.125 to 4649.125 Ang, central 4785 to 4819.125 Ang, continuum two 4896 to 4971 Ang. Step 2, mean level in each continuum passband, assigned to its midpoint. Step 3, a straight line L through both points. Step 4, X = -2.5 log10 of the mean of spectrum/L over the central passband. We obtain 0.113 mag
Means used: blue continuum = 5.03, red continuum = 5.96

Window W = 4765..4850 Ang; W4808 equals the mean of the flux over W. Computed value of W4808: 5.32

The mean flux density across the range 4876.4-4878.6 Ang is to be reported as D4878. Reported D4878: 6.16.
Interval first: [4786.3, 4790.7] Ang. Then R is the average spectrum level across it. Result 5.17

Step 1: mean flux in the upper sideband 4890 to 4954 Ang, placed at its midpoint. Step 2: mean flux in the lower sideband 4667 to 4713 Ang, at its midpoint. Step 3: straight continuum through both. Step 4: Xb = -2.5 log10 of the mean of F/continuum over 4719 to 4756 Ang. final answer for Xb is -0.02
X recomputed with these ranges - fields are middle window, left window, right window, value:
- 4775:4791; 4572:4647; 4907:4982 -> 0.04 mag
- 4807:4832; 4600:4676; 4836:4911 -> 0.10 mag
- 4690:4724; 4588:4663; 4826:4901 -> -0.05 mag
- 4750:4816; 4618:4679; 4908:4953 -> 0.03 mag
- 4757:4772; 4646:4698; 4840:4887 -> -0.02 mag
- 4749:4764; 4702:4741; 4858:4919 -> -0.02 mag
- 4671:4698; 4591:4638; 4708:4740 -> -0.02 mag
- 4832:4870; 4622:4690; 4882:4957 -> -0.05 mag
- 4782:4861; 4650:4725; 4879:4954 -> 0.07 mag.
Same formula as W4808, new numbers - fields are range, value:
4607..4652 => 5.18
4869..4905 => 5.88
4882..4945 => 5.79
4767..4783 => 5.56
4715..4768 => 5.68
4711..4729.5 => 5.57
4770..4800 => 5.32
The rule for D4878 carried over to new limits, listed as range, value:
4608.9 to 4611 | 5.69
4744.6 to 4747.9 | 5.62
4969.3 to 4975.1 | 5.35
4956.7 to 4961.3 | 6.4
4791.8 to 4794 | 5.59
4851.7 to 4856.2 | 5.69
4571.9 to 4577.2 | 4.84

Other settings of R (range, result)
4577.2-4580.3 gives 4.77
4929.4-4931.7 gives 6.22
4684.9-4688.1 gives 5.14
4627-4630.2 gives 4.56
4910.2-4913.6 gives 5.53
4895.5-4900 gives 5.94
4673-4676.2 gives 5.34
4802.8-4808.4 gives 4.36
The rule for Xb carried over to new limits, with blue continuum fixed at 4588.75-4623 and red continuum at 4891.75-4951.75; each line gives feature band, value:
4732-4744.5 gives -0.01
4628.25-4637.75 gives 0.14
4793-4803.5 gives 0.18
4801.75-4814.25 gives 0.18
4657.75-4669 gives -0.04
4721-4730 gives -0.12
